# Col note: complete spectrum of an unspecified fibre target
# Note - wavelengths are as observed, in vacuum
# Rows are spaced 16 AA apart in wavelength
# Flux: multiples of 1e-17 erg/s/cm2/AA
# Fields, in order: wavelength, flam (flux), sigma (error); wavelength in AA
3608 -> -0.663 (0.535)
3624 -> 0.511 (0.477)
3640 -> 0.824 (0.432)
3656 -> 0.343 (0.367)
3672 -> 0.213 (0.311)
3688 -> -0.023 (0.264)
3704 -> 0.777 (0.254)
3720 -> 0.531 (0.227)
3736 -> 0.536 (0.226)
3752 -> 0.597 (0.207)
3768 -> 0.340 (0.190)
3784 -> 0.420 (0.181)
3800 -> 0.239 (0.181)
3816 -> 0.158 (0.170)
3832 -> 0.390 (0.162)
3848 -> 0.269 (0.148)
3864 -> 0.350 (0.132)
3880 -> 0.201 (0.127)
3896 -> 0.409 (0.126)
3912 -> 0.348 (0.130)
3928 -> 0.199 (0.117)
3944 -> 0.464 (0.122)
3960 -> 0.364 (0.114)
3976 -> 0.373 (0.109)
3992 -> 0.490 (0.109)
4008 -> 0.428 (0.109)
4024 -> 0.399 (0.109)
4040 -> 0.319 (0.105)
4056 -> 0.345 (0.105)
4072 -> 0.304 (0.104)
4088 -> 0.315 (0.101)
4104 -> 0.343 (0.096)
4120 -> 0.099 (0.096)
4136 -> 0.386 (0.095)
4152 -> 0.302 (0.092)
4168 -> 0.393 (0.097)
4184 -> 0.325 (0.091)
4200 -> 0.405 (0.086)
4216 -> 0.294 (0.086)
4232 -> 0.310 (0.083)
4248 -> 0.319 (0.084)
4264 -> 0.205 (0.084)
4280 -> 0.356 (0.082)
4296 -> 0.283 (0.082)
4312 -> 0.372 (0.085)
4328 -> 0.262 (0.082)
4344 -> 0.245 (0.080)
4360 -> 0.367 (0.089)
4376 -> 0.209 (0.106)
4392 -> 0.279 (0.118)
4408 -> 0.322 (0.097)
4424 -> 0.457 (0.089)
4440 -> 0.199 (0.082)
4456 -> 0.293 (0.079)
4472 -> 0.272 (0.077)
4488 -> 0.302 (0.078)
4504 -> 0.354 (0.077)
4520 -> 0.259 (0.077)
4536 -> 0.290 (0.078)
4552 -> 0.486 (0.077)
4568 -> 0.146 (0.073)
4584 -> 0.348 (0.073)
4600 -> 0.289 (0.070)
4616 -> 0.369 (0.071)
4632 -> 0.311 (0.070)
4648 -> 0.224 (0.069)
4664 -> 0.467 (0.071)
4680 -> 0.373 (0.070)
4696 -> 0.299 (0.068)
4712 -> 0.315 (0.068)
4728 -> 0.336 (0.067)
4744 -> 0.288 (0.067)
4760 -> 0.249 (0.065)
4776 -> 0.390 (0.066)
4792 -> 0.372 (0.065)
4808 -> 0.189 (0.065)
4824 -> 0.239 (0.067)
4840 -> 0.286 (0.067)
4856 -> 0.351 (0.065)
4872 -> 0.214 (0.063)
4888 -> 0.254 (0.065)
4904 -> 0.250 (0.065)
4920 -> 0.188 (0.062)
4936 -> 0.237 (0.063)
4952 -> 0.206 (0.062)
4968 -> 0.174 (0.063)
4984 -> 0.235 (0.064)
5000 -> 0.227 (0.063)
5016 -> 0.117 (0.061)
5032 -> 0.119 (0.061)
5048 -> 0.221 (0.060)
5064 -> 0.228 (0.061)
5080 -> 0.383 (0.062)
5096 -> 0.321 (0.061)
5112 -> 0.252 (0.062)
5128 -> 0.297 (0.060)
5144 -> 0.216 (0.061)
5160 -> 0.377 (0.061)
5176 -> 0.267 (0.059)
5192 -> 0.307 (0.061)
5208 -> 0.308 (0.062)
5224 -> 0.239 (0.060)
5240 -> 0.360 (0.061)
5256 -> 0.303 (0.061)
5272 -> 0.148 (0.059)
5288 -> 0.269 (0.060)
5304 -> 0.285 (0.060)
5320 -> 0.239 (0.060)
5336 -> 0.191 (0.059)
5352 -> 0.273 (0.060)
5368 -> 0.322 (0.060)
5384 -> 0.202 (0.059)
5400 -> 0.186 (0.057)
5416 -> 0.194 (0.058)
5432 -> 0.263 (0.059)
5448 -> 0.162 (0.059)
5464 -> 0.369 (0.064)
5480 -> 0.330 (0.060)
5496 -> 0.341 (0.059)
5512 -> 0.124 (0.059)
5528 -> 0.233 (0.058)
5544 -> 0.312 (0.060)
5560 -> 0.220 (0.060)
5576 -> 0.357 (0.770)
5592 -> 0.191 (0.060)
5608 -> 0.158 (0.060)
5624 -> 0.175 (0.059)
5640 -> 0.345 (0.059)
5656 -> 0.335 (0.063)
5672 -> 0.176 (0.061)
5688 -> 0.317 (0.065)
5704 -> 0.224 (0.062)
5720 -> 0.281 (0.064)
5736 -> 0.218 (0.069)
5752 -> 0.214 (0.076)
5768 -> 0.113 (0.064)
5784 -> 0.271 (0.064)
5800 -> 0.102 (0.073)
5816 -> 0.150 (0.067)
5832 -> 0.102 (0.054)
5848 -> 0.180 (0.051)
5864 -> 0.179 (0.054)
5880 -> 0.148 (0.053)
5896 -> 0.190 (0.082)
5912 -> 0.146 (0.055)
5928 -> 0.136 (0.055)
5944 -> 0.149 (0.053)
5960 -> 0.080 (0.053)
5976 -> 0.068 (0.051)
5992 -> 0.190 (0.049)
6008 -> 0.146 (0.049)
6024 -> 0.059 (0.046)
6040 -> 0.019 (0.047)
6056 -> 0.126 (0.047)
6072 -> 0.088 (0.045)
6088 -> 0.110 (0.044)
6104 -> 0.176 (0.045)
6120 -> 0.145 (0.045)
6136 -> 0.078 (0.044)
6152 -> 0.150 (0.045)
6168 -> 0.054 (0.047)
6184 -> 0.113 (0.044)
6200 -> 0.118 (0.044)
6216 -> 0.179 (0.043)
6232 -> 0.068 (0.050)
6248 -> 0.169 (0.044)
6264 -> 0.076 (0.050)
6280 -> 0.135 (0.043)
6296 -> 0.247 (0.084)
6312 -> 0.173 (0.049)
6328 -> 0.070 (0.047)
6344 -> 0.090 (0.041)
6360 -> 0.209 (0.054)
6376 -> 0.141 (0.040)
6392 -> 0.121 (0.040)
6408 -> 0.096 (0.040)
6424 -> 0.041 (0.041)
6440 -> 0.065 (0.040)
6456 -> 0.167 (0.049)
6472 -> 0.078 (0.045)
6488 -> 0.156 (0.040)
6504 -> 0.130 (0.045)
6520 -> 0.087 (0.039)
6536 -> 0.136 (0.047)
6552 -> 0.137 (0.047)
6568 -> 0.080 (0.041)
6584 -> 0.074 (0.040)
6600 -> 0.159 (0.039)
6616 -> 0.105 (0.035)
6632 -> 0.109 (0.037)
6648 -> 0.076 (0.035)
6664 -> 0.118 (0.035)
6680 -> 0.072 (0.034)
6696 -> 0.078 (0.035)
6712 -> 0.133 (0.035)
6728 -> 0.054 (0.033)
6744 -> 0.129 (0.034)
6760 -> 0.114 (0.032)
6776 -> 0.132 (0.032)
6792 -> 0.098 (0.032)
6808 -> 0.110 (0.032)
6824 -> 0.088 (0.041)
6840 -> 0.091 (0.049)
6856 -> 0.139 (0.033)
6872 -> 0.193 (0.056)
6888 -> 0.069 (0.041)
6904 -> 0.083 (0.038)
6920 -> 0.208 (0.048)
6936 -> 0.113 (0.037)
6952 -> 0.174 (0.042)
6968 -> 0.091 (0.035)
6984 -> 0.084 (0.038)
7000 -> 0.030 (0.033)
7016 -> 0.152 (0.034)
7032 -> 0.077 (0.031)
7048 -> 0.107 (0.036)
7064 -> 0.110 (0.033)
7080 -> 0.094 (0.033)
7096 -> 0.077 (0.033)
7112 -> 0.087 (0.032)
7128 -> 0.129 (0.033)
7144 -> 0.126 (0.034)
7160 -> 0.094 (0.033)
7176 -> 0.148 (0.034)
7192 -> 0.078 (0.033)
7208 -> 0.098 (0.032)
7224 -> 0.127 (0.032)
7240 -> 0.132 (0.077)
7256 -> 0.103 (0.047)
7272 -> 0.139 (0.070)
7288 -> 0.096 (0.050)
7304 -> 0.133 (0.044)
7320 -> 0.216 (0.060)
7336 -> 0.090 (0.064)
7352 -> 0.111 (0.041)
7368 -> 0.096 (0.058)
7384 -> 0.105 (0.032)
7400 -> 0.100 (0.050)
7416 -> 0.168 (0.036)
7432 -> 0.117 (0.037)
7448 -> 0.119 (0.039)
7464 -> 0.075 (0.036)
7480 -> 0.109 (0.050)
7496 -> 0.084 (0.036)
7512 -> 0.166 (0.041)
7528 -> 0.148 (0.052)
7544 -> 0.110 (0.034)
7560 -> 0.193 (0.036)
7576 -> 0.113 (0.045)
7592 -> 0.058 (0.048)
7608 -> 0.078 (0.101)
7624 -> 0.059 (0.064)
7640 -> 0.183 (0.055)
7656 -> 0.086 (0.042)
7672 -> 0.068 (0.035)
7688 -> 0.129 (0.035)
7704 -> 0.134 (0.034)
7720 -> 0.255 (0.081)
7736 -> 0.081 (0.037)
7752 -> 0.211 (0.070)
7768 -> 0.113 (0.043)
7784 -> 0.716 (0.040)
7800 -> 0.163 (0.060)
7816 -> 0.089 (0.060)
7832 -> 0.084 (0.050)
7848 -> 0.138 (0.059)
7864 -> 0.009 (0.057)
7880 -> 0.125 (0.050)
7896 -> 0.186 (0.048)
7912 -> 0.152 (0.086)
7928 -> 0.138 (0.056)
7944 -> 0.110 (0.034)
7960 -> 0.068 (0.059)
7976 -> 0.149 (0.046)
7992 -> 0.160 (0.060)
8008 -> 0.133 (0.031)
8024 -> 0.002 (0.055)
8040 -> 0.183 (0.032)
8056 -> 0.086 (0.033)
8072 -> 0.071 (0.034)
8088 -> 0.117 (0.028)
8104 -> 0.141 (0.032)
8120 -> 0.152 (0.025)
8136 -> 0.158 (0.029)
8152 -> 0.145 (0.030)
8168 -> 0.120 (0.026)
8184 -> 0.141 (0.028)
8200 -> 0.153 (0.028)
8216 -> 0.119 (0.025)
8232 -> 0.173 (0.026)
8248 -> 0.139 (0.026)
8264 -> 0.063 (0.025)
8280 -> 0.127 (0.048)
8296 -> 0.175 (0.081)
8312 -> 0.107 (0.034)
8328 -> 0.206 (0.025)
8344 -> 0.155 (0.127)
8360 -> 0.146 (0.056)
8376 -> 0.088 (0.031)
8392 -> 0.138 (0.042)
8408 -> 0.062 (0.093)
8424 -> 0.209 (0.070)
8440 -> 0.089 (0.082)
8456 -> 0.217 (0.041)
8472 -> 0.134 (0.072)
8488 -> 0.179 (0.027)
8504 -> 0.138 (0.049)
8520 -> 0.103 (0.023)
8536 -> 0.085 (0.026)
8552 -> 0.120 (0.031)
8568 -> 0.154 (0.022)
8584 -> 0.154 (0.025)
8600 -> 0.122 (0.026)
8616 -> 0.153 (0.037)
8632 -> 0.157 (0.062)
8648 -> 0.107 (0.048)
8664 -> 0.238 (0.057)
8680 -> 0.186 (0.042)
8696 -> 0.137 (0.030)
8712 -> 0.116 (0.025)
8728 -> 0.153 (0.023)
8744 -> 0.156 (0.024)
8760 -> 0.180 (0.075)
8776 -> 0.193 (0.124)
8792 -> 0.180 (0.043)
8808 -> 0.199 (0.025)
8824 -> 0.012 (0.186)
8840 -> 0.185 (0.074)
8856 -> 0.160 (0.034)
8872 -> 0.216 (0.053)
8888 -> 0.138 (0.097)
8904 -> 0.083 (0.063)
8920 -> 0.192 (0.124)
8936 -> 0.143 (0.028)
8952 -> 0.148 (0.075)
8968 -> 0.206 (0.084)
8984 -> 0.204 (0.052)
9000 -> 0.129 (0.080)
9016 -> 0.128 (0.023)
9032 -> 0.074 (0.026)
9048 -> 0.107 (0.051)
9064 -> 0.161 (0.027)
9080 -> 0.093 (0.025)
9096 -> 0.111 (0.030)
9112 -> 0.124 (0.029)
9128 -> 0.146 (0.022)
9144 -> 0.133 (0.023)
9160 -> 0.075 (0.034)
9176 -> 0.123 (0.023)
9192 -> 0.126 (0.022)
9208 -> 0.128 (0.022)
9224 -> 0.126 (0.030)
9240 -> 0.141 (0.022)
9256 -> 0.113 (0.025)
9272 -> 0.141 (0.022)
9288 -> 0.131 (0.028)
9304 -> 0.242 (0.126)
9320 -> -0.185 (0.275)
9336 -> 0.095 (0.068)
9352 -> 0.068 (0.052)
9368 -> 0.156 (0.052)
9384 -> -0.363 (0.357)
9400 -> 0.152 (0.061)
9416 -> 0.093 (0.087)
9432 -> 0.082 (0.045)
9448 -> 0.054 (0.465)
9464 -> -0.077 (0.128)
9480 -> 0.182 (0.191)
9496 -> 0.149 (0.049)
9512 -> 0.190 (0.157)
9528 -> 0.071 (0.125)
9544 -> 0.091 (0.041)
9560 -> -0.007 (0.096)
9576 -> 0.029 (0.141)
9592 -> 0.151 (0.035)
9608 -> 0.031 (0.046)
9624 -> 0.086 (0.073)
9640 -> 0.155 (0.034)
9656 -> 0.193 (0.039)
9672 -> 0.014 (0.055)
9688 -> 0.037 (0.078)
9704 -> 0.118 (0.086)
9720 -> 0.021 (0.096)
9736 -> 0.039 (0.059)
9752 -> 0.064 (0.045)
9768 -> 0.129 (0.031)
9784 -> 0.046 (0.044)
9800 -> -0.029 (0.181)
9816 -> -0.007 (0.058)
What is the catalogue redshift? 1.087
